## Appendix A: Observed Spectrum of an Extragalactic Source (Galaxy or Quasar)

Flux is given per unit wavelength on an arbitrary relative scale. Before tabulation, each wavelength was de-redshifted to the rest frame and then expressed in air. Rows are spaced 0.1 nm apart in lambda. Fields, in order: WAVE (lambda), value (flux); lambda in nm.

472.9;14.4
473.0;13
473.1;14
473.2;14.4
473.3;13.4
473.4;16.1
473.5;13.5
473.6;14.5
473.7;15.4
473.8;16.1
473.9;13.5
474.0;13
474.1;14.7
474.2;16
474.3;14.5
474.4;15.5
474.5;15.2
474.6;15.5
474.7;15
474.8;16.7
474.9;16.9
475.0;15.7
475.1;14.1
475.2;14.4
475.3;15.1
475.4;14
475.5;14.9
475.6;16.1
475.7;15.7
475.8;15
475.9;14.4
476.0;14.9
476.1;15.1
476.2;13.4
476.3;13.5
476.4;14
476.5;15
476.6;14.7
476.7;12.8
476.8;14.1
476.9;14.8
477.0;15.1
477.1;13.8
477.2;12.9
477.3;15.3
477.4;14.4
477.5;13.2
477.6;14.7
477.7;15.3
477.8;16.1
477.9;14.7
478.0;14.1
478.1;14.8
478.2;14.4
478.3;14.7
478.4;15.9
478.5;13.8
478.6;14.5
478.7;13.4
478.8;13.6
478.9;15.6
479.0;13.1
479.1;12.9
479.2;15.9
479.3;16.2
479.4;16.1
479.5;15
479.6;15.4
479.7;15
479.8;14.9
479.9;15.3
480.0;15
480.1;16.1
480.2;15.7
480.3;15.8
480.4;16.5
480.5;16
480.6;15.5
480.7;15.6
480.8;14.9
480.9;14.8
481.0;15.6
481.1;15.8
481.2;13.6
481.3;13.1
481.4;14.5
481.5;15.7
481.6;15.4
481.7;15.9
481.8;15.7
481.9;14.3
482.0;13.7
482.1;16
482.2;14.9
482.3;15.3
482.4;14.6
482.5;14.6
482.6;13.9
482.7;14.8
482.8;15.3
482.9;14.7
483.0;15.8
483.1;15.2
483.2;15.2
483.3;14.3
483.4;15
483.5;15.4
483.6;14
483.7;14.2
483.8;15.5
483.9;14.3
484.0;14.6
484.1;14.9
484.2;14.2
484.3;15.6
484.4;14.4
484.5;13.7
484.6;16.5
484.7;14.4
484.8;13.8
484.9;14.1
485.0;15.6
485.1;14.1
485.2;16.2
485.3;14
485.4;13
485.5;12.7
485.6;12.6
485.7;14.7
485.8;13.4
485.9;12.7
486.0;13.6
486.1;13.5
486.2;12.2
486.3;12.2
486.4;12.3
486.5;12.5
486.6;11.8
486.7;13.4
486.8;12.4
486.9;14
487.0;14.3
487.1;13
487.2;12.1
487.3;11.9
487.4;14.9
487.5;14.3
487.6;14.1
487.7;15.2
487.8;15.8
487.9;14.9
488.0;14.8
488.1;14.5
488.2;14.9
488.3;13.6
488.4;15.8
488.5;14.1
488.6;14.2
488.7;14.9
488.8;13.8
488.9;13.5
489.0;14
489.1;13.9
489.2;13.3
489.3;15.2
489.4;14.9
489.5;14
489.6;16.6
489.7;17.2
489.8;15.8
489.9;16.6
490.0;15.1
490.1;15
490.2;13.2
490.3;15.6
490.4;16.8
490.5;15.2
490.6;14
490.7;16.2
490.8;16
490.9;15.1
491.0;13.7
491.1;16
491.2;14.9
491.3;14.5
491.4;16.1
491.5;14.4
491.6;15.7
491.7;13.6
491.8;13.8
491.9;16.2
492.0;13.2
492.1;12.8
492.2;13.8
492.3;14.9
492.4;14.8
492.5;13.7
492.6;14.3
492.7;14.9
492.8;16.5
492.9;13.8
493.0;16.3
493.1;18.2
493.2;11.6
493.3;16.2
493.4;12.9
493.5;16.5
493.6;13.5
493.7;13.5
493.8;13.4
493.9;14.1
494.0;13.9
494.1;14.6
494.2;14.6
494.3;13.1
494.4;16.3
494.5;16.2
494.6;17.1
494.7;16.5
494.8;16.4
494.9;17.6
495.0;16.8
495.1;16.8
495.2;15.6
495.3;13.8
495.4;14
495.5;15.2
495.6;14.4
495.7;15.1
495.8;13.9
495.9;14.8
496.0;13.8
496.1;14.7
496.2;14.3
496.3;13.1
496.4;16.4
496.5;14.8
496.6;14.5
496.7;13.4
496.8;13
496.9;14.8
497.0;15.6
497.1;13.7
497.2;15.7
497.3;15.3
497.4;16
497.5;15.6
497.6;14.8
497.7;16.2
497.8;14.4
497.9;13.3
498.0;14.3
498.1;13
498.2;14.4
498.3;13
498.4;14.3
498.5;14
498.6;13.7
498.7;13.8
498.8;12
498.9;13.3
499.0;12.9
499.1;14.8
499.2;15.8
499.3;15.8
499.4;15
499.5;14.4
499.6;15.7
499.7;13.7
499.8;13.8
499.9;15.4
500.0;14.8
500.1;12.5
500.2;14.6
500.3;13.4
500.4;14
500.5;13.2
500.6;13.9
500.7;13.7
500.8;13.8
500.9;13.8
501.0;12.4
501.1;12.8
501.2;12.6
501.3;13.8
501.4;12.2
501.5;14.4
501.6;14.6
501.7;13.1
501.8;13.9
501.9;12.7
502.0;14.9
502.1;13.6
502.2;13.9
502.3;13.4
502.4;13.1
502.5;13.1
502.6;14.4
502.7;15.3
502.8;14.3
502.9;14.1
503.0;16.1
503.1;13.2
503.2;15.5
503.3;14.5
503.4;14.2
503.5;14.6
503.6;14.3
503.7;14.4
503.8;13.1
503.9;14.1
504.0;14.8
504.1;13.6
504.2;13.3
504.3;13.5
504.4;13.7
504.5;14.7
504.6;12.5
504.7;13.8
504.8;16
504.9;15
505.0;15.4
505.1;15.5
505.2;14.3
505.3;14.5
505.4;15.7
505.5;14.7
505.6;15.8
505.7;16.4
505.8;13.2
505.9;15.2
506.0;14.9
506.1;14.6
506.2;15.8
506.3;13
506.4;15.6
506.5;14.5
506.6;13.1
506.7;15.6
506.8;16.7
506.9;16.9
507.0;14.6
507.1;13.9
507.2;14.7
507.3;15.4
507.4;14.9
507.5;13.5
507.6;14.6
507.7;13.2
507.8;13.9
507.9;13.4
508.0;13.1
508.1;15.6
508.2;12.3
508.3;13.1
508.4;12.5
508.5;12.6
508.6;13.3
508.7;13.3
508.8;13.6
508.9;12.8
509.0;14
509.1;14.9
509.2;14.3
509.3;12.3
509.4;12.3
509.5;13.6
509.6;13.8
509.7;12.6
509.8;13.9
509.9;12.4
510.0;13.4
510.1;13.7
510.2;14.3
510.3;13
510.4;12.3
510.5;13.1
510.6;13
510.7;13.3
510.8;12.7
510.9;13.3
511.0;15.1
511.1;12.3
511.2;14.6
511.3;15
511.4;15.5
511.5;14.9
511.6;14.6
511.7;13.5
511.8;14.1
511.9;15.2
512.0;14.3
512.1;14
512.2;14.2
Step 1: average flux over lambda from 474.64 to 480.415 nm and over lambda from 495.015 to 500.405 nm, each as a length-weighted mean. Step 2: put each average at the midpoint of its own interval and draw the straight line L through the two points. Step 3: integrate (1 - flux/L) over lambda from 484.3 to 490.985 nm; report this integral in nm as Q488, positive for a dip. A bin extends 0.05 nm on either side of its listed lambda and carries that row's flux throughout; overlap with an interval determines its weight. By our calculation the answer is 0.16 nm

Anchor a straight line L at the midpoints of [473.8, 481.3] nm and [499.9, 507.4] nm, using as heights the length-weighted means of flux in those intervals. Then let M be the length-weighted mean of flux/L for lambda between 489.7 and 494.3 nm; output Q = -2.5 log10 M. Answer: -0.02 mag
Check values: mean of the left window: 14.9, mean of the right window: 14.3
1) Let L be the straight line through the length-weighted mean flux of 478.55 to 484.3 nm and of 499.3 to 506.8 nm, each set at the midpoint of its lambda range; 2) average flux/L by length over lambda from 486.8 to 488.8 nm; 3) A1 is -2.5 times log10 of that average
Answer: 0.040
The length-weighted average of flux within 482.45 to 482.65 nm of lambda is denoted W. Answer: 14.2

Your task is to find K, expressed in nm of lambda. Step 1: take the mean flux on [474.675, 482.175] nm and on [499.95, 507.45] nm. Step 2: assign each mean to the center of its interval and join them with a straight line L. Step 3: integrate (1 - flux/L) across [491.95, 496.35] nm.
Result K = -0.09 nm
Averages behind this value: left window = 14.9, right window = 14.3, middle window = 14.8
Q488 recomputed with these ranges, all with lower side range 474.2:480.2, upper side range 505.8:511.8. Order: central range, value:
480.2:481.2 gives -0.06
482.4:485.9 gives 0.02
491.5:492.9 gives -0.01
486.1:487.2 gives 0.13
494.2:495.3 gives -0.13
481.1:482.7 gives -0.01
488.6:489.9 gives -0.03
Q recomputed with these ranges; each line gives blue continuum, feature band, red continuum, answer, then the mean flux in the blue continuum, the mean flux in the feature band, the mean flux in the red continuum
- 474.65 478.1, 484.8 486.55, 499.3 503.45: 0.07 mag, 14.7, 13.5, 14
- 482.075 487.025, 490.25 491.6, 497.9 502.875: -0.09 mag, 14.2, 15.3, 13.9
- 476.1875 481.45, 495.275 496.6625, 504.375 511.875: -0.01 mag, 14.7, 14.5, 14.1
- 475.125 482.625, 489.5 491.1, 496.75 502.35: -0.08 mag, 14.8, 15.4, 14.1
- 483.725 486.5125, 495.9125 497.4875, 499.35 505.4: -0.05 mag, 14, 14.6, 14.1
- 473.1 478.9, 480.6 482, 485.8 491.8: -0.03 mag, 14.7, 15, 14.4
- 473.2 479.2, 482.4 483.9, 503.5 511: -0.02 mag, 14.6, 14.8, 14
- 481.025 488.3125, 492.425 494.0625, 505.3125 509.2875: -0.02 mag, 14.3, 14.6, 14.3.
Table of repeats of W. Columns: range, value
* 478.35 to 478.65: 14.7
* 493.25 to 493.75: 14.5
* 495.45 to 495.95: 14.7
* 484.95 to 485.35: 15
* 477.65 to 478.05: 15.1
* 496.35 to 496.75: 14.8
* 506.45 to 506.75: 14.4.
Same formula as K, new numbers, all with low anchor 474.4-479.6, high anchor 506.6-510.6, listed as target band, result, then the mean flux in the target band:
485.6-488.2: 0.16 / 13.5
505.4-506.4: -0.08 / 14.9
